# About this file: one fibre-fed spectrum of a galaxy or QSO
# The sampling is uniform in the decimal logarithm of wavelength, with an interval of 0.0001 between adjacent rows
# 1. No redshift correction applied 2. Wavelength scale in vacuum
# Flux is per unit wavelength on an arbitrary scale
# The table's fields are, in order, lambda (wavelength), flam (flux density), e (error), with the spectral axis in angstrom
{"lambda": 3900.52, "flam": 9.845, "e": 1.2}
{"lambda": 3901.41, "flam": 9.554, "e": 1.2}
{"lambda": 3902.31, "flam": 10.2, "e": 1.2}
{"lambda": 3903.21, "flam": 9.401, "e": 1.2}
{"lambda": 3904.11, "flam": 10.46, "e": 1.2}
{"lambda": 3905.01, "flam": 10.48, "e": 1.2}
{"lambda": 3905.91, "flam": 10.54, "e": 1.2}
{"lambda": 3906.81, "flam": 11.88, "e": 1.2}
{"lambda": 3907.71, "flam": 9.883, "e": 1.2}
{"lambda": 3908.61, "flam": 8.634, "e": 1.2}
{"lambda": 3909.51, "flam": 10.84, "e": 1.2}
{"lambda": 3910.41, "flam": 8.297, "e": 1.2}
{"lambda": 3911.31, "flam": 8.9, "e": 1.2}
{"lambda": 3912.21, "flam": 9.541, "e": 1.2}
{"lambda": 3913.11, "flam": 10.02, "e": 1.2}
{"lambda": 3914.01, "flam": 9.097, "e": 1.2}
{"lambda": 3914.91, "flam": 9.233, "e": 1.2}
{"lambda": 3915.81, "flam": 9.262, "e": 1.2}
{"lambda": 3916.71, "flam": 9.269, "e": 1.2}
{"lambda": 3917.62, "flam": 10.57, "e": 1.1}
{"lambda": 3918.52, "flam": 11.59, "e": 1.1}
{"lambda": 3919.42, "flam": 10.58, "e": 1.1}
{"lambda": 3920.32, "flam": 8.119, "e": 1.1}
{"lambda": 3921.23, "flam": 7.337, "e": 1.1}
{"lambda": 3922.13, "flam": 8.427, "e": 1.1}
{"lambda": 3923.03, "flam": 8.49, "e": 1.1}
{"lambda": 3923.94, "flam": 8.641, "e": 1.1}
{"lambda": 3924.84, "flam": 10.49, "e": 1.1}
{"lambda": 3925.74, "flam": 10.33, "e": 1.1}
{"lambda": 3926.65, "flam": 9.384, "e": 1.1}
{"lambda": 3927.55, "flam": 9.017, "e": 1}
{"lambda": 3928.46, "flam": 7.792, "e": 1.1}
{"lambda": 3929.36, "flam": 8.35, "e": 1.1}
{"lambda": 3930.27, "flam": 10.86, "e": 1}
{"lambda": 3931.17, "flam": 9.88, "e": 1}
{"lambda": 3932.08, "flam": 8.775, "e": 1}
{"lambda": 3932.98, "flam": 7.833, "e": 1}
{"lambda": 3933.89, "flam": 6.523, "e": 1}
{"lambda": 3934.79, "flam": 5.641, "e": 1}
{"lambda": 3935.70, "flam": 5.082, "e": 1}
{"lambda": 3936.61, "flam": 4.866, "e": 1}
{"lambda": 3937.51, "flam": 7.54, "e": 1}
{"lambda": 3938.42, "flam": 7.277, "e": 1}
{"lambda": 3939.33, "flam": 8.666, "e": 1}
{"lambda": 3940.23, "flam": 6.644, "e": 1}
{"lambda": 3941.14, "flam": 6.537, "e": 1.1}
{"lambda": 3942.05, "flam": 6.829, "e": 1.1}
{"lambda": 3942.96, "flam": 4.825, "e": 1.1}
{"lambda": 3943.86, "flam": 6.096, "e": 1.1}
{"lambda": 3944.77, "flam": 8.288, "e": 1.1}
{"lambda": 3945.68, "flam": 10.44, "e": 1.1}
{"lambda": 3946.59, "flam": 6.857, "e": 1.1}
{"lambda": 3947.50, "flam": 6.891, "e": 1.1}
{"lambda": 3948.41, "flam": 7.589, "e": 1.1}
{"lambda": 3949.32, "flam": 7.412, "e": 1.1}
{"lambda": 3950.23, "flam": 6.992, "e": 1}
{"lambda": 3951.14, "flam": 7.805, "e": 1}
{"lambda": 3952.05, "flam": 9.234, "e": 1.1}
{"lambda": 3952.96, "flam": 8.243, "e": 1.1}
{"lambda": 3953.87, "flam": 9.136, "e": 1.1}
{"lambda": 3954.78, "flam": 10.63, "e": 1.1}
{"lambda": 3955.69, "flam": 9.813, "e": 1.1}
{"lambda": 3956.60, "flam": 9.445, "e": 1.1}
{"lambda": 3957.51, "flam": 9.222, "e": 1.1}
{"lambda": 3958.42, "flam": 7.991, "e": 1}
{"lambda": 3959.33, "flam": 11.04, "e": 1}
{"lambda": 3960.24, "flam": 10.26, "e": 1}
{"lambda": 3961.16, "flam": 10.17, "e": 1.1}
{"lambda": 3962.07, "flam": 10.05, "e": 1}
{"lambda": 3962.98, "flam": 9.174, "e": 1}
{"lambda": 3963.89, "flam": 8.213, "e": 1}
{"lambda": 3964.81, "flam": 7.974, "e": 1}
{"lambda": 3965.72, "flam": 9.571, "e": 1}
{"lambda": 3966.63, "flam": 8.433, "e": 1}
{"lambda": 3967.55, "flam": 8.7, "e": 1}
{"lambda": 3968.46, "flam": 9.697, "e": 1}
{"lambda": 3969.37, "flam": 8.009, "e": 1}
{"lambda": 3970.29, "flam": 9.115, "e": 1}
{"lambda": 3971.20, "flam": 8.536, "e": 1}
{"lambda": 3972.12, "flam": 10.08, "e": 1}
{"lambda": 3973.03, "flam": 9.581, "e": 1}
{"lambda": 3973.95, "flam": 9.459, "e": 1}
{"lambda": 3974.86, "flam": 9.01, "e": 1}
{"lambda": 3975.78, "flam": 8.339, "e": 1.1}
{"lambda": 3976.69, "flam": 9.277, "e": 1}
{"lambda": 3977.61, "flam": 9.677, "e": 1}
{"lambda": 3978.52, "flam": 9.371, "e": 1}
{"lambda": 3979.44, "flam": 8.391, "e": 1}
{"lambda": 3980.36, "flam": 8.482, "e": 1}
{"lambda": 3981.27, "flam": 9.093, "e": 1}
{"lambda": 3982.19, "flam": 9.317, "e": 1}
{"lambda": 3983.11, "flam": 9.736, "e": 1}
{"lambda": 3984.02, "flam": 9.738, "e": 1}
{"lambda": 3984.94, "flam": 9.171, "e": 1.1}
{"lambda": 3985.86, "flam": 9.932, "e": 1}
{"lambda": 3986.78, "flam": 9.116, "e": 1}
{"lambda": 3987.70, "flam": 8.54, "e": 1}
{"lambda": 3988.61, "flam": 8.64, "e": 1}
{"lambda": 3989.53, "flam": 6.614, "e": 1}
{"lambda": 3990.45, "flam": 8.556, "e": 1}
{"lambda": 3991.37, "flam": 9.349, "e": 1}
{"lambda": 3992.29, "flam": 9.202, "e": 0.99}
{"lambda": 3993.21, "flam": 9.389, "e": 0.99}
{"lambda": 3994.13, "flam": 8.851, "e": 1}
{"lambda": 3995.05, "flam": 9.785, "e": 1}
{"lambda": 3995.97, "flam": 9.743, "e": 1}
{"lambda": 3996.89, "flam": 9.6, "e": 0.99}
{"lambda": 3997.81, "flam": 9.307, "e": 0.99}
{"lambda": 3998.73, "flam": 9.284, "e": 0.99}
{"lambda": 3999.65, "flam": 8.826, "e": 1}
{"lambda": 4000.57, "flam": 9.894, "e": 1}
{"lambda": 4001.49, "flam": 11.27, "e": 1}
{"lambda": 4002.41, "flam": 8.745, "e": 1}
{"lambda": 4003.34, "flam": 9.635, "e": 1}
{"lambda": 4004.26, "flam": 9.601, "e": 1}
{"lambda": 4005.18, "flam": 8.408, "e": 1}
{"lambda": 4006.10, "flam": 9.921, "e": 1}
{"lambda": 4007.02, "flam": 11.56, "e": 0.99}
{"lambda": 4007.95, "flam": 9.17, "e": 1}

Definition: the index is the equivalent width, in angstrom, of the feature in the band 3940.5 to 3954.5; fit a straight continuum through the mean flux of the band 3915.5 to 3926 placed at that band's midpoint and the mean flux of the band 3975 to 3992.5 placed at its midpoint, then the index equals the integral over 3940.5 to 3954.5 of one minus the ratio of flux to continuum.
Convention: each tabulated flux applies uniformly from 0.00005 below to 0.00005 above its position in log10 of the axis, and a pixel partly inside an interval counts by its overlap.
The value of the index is 2.5 angstrom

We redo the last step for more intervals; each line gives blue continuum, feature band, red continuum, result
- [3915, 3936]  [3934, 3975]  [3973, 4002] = 3.35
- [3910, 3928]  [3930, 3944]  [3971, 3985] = 3.33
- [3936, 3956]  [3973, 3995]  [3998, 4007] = -0.21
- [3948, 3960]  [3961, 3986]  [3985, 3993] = -0.91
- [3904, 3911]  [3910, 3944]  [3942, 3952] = 1.68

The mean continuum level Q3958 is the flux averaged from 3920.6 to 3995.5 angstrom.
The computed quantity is 8.58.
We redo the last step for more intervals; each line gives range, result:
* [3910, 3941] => 8.58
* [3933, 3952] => 7.01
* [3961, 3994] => 9.04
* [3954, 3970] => 9.31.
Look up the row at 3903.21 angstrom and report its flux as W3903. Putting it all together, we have 9.401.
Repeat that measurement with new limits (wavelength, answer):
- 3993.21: 9.389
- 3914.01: 9.097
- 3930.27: 10.86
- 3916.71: 9.269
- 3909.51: 10.84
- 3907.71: 9.883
